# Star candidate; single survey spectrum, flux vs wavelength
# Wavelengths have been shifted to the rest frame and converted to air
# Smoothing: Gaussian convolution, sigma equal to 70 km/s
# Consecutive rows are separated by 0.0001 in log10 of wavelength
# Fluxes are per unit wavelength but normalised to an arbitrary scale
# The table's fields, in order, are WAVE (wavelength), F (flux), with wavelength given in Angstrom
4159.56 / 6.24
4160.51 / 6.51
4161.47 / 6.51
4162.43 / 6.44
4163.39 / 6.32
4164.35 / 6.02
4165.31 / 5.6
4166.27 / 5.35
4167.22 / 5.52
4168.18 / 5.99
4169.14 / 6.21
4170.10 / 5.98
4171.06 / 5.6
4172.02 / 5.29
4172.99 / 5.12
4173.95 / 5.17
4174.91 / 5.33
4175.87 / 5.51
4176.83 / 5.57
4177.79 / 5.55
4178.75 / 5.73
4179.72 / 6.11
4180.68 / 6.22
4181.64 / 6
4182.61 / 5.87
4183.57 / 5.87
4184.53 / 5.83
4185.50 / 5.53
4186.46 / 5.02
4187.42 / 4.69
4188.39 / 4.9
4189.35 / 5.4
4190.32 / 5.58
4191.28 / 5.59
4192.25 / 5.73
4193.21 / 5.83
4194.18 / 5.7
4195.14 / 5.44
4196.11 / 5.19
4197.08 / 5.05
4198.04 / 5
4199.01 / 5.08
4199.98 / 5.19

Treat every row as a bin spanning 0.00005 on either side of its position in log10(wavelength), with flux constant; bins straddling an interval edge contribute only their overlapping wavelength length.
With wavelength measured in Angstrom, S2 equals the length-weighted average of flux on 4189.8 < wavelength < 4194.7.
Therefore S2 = 5.68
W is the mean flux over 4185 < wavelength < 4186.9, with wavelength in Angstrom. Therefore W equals 5.28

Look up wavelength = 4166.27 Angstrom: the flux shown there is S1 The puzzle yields 5.35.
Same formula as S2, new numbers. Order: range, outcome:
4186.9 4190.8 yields 5.14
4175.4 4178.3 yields 5.56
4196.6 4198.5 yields 5.04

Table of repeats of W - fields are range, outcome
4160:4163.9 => 6.44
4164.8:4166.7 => 5.48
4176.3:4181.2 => 5.84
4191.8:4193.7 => 5.78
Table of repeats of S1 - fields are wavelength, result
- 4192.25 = 5.73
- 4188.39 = 4.9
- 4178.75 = 5.73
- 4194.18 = 5.7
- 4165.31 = 5.6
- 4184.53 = 5.83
